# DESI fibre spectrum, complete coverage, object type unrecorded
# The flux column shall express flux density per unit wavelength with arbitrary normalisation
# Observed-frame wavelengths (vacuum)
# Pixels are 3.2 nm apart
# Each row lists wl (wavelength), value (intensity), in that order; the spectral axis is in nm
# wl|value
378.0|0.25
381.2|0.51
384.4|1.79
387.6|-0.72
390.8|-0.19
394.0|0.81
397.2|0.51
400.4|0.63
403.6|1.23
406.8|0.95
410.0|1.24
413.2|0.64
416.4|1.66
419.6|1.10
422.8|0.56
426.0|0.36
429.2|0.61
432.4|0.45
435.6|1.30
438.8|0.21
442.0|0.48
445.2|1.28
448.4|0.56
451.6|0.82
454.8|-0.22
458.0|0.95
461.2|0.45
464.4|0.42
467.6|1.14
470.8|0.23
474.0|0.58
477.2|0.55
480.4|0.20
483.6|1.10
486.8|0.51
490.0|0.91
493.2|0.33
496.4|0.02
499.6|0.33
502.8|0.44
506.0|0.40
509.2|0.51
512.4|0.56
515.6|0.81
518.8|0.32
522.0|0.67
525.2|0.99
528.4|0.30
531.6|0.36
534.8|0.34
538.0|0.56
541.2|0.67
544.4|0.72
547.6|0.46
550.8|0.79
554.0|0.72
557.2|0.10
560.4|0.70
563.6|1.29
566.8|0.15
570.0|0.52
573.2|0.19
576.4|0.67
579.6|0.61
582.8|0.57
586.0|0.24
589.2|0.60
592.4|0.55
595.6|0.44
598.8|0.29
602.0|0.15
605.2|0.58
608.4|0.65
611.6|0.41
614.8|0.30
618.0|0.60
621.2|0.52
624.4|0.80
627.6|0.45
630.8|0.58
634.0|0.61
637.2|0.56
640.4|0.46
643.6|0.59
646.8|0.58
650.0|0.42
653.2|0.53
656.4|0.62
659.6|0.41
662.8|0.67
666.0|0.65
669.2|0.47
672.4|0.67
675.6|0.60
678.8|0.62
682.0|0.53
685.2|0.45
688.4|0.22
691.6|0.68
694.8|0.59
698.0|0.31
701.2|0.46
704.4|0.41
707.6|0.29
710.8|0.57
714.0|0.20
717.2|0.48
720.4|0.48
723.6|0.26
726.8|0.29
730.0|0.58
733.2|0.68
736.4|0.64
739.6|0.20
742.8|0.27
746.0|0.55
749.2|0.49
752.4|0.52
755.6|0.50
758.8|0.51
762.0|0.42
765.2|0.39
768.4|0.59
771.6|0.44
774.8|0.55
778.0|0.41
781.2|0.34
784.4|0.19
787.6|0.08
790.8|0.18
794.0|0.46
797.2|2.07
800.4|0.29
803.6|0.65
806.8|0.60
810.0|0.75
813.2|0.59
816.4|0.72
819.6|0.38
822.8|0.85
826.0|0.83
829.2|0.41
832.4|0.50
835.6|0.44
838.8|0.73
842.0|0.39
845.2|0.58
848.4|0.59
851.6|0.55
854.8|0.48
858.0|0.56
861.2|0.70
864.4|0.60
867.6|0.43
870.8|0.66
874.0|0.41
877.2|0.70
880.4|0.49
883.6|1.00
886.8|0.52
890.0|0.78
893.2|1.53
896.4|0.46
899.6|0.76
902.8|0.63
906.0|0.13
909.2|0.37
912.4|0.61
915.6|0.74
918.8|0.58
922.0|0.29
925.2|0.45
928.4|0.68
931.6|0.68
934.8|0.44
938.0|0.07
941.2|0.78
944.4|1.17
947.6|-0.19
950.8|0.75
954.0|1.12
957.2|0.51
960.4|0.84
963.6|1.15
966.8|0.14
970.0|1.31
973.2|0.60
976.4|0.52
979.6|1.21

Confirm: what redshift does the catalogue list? 1.138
